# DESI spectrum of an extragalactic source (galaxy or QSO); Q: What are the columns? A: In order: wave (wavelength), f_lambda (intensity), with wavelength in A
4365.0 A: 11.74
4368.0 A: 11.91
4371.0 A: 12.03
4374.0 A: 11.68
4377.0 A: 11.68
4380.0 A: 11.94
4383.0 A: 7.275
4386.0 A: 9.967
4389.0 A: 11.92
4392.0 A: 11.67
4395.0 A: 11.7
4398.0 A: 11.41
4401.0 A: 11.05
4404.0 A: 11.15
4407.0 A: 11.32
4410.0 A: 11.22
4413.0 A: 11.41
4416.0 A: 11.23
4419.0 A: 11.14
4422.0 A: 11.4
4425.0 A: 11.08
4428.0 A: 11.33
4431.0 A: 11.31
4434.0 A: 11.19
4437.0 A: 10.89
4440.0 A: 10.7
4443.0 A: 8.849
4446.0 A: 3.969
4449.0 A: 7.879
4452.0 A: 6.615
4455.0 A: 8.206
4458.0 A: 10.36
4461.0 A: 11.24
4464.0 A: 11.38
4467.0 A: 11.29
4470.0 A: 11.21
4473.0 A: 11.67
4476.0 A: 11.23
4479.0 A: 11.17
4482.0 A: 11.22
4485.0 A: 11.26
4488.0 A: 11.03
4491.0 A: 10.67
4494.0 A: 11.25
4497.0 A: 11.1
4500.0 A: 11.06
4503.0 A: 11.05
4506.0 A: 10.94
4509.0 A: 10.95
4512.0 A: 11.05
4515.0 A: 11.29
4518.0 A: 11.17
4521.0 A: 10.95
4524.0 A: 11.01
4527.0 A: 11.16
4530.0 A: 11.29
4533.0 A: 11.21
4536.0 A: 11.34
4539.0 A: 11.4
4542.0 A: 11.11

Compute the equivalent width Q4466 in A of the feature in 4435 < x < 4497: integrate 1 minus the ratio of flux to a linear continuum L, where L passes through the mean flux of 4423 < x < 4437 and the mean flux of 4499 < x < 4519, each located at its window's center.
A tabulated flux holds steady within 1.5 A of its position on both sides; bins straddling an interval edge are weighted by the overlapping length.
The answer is 5.6 A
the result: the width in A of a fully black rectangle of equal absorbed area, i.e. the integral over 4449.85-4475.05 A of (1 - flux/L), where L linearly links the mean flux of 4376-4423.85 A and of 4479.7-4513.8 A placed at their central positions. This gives 2.0 A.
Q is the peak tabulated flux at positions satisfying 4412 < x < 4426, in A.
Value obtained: 11.41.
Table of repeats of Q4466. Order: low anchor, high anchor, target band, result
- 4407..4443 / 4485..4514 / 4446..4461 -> 4.0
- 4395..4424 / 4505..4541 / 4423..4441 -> 0.2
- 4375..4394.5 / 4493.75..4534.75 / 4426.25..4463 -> 5.1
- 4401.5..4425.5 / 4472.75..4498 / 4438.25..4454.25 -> 5.0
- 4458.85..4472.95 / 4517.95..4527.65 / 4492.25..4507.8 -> 0.1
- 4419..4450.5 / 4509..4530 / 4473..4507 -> -1.4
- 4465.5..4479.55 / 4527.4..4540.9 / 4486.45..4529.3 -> 1.0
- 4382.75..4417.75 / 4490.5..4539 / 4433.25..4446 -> 1.7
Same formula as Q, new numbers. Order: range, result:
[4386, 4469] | 11.92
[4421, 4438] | 11.4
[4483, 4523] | 11.29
